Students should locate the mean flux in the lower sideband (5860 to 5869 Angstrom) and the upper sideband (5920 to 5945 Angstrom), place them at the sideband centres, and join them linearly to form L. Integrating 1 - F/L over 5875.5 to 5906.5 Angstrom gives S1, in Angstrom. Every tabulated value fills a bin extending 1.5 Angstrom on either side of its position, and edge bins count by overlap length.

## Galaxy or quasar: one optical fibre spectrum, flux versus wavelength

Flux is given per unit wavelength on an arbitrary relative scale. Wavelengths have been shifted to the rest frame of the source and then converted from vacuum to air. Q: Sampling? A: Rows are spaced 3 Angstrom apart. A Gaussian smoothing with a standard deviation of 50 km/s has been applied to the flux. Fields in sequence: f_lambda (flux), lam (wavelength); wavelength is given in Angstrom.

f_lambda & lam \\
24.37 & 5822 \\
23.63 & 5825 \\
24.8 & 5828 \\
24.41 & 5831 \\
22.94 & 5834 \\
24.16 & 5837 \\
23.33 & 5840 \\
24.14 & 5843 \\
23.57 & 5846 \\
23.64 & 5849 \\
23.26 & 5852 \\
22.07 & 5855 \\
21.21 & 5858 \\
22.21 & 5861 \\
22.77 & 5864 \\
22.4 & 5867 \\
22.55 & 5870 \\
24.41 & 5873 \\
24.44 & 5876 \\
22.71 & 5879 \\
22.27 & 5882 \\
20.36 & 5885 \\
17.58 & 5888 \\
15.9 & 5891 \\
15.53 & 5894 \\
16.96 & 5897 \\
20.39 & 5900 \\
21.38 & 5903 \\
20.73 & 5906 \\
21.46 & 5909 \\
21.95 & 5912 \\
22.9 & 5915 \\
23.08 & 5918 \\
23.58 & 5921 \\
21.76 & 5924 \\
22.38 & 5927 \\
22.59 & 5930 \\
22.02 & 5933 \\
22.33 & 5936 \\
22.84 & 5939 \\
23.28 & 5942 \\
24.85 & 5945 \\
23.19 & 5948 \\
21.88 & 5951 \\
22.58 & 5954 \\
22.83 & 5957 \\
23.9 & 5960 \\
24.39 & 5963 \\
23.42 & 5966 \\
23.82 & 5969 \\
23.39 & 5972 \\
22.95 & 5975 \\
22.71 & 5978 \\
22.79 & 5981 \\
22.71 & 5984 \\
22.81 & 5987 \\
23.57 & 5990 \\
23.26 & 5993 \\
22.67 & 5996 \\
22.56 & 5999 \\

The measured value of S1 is 4.0 Angstrom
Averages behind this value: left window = 22.5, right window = 22.7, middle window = 19.7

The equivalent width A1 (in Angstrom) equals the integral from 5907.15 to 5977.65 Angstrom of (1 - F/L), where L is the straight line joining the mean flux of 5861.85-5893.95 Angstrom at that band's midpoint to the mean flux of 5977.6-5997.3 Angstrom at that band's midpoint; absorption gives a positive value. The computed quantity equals -2.1 Angstrom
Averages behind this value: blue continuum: 21.3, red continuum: 22.9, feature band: 22.9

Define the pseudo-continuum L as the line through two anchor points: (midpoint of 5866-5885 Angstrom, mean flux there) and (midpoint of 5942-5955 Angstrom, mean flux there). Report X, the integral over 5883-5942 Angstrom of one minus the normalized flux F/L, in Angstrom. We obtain 5.5 Angstrom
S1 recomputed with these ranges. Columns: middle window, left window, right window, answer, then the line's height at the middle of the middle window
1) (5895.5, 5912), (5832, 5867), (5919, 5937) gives 1.7 Angstrom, 22.6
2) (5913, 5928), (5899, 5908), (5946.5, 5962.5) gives -0.8 Angstrom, 21.6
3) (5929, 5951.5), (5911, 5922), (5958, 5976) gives 0.3 Angstrom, 23.2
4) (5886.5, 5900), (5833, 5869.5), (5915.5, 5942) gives 3.5 Angstrom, 22.8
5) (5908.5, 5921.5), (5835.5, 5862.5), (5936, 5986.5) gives 0.3 Angstrom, 23.1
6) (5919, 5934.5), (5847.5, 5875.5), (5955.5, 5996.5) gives 0.4 Angstrom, 23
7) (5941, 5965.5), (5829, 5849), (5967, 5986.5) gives -0.2 Angstrom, 23.2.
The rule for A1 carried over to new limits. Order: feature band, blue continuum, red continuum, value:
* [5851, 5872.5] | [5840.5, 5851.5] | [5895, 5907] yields 0.1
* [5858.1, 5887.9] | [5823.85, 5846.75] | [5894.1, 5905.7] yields -1.7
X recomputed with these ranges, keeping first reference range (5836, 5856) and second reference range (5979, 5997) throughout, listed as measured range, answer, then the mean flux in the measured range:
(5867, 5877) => -0.1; 23.6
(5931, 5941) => 0.3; 22.5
